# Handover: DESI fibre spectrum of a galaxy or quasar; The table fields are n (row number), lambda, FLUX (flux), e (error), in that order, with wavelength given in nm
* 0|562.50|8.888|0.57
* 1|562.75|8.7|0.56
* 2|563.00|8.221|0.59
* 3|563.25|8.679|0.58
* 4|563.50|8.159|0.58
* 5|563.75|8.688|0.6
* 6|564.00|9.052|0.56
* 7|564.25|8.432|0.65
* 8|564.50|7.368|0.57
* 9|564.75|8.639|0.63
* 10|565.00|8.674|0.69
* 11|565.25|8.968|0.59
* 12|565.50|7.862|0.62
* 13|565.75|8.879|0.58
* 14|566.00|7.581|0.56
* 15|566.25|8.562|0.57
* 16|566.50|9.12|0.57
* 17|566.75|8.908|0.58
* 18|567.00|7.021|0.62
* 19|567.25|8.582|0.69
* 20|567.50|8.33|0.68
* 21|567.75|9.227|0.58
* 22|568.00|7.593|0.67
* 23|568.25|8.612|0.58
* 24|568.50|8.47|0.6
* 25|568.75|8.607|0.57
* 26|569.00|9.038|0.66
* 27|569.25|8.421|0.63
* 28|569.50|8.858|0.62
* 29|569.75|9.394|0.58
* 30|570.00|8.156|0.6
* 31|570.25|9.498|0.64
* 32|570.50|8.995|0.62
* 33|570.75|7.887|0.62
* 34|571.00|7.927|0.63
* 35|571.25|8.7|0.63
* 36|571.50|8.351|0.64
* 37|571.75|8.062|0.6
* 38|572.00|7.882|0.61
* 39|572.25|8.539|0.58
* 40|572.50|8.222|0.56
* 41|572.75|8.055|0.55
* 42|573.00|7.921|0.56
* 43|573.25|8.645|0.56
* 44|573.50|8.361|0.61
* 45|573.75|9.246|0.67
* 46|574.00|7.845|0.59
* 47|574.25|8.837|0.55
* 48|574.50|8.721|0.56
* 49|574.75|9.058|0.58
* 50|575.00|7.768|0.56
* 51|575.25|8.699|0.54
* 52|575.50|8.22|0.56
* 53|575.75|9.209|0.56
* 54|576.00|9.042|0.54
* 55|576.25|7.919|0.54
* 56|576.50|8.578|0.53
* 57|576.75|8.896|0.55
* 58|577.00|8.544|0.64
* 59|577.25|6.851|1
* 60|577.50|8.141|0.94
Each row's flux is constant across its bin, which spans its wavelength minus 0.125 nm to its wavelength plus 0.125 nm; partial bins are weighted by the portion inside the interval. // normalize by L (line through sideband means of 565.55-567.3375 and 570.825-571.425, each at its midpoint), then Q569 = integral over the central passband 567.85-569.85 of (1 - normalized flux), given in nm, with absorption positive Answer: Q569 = -0.074 nm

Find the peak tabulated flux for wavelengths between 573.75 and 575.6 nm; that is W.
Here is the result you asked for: 9.246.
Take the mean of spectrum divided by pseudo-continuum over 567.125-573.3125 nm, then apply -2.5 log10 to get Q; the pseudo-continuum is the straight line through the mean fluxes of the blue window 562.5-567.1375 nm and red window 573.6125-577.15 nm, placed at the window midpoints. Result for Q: 0.01 mag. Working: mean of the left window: 8.43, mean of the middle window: 8.48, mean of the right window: 8.6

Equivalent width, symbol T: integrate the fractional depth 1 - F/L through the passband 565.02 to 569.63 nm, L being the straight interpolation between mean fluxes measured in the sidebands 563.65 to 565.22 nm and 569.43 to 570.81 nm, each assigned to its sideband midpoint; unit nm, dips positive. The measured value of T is 0.100 nm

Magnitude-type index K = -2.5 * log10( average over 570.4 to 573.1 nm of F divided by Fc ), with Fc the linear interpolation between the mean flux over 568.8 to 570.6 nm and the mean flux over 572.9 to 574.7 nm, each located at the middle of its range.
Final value 0.06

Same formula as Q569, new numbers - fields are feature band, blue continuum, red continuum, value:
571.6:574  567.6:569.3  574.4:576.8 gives 0.08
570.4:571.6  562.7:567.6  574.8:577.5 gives 0.01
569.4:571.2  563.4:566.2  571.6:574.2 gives -0.07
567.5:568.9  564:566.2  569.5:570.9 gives 0.02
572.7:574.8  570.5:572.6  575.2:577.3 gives -0.04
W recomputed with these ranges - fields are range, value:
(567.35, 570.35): 9.498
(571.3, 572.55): 8.539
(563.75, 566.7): 9.12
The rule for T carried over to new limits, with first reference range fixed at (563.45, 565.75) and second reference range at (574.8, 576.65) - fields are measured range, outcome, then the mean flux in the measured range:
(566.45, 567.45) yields 0.01 nm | 8.35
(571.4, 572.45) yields 0.04 nm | 8.21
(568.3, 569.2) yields -0.02 nm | 8.67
